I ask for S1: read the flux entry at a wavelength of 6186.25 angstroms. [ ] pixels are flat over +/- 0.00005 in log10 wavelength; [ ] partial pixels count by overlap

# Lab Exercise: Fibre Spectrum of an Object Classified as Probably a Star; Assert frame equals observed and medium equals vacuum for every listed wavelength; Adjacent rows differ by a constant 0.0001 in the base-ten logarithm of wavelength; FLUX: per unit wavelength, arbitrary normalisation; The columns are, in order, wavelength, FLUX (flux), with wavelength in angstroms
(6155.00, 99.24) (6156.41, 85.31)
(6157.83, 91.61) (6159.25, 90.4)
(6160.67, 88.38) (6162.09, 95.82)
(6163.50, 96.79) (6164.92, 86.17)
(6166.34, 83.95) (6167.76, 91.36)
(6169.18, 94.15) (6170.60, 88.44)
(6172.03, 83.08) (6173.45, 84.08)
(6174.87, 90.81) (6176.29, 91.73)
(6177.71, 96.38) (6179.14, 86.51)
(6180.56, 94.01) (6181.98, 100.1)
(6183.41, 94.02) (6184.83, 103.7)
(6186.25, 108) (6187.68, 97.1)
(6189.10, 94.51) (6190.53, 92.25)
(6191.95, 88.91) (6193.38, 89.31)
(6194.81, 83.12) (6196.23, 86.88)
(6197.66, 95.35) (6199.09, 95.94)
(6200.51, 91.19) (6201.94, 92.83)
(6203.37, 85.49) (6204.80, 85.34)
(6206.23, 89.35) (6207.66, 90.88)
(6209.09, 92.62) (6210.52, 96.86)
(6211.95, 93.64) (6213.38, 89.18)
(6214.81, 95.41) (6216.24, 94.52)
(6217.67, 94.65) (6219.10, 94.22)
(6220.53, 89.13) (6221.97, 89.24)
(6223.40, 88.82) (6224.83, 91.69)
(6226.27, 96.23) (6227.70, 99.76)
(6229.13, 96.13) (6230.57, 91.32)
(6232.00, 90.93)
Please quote 108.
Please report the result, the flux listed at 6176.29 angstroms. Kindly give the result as 91.73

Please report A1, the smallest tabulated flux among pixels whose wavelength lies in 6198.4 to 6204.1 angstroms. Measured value 85.49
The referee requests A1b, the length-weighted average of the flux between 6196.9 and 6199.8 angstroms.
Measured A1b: 95.4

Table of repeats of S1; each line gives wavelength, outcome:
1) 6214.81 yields 95.41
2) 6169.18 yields 94.15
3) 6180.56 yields 94.01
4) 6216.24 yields 94.52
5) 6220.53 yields 89.13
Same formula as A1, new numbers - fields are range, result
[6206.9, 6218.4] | 89.18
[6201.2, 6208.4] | 85.34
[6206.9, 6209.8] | 90.88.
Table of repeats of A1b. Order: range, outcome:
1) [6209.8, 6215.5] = 93.8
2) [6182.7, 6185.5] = 98.9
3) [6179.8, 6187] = 99.9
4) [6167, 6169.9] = 92.6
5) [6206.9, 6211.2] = 93.4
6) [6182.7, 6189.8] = 99.6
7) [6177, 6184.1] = 94.1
